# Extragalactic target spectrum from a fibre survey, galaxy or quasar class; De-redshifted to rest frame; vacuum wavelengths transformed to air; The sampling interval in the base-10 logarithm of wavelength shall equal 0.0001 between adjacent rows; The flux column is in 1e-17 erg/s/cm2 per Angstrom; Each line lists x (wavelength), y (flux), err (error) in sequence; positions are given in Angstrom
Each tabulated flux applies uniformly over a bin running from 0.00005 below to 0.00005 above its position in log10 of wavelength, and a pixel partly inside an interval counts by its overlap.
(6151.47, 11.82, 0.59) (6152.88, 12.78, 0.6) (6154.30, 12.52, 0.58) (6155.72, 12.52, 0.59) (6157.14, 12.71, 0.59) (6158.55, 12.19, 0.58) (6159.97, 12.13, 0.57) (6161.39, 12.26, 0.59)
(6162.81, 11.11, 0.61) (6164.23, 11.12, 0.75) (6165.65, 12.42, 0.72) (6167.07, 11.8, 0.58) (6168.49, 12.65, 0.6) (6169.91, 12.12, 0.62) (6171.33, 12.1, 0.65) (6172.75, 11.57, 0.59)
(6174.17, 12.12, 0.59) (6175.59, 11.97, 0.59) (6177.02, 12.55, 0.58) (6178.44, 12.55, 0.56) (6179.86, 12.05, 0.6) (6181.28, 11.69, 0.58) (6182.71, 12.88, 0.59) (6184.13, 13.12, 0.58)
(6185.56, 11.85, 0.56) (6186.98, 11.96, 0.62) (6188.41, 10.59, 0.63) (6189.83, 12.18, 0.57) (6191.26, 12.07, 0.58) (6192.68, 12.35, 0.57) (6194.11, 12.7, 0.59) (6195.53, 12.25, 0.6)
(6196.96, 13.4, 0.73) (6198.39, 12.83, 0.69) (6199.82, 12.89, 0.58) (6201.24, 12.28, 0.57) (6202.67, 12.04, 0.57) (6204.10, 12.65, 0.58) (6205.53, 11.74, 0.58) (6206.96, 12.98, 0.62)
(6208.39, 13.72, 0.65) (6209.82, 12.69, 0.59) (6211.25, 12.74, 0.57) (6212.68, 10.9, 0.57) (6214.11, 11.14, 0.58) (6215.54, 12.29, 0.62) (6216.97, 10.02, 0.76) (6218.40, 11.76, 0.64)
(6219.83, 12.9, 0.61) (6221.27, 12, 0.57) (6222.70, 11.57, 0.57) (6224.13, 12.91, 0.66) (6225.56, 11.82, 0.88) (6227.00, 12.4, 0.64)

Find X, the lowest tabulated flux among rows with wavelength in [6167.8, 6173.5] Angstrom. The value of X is 11.57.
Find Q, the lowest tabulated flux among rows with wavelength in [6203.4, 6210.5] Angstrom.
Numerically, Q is 11.74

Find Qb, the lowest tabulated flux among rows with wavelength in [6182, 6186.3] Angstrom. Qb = 11.85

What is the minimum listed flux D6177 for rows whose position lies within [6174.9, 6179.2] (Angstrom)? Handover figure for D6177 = 11.97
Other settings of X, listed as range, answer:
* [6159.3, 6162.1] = 12.13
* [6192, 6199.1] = 12.25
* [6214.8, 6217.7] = 10.02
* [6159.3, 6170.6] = 11.11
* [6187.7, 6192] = 10.59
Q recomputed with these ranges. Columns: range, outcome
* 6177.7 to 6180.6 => 12.05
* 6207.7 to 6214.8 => 10.9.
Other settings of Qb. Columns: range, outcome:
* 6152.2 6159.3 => 12.19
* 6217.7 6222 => 11.76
